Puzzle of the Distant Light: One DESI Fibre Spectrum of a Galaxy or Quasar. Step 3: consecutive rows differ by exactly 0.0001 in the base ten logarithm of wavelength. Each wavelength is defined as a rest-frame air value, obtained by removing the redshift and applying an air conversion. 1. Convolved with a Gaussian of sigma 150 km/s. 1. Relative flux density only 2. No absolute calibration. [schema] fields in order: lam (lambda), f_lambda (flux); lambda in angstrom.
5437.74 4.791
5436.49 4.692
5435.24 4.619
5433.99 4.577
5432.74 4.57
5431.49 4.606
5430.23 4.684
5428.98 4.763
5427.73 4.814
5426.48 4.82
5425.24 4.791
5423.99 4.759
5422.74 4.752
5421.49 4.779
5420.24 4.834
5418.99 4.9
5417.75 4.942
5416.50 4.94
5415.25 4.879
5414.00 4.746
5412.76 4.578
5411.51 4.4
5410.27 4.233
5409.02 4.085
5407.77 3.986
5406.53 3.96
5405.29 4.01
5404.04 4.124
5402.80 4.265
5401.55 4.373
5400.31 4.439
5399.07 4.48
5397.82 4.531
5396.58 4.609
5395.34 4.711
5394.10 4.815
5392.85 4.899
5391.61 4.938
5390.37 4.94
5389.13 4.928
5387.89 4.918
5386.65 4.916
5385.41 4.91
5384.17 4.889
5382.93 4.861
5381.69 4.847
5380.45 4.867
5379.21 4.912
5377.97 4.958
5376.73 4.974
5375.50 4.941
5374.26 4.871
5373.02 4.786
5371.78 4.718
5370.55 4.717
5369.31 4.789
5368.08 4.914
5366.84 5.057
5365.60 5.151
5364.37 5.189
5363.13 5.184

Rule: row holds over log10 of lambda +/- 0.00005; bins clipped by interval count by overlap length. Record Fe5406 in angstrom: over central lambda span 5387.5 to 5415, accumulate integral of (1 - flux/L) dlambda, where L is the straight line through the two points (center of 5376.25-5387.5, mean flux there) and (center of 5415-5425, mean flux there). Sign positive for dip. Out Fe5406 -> 2.1 angstrom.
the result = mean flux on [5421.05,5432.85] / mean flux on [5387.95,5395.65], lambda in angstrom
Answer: 1.0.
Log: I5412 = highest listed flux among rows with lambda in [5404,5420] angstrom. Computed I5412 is 4.942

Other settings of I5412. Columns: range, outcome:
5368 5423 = 4.974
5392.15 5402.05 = 4.899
